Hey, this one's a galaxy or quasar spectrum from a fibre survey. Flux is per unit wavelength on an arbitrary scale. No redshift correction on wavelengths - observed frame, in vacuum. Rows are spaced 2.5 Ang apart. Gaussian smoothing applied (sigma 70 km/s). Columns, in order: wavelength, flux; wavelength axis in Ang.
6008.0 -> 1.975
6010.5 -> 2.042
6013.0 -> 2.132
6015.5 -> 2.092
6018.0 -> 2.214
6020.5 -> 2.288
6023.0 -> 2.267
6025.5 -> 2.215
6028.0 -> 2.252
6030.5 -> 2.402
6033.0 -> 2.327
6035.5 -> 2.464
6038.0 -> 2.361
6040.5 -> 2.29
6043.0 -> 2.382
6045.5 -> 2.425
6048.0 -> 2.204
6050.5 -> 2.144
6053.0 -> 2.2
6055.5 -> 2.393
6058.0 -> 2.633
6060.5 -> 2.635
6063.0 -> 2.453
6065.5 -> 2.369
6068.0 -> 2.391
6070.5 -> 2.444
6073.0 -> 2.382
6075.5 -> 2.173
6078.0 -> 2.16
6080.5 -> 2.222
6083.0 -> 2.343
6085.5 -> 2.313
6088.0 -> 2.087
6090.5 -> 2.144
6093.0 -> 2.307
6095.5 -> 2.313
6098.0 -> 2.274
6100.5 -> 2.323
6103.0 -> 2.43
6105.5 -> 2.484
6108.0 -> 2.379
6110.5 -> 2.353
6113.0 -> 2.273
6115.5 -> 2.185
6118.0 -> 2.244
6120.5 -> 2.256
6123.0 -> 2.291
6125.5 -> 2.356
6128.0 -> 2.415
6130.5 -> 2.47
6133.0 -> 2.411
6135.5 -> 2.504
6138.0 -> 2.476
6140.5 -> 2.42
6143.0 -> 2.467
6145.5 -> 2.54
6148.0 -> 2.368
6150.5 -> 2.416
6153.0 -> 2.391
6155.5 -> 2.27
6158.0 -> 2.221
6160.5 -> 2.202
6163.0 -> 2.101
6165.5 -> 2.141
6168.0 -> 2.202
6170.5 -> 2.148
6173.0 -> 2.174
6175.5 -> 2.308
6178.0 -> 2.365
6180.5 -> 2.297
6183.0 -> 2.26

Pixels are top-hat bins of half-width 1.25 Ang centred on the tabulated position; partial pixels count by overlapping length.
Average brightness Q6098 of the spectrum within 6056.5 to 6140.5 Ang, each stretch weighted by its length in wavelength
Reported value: 2.35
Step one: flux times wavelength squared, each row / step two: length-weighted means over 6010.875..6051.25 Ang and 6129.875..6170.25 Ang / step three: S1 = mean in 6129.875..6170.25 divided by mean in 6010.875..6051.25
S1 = 1.07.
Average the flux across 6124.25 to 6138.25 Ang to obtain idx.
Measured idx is 2.44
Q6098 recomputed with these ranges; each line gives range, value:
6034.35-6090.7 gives 2.33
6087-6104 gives 2.27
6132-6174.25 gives 2.32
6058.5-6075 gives 2.44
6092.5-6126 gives 2.32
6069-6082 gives 2.28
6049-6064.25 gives 2.41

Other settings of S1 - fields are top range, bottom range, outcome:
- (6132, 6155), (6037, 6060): 1.07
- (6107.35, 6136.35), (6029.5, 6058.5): 1.02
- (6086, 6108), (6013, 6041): 1.03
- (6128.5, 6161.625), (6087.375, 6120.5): 1.06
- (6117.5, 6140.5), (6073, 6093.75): 1.09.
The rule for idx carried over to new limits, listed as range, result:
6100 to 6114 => 2.38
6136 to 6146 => 2.47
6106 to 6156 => 2.38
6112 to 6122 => 2.24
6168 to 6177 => 2.21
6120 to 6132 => 2.37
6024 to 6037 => 2.33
